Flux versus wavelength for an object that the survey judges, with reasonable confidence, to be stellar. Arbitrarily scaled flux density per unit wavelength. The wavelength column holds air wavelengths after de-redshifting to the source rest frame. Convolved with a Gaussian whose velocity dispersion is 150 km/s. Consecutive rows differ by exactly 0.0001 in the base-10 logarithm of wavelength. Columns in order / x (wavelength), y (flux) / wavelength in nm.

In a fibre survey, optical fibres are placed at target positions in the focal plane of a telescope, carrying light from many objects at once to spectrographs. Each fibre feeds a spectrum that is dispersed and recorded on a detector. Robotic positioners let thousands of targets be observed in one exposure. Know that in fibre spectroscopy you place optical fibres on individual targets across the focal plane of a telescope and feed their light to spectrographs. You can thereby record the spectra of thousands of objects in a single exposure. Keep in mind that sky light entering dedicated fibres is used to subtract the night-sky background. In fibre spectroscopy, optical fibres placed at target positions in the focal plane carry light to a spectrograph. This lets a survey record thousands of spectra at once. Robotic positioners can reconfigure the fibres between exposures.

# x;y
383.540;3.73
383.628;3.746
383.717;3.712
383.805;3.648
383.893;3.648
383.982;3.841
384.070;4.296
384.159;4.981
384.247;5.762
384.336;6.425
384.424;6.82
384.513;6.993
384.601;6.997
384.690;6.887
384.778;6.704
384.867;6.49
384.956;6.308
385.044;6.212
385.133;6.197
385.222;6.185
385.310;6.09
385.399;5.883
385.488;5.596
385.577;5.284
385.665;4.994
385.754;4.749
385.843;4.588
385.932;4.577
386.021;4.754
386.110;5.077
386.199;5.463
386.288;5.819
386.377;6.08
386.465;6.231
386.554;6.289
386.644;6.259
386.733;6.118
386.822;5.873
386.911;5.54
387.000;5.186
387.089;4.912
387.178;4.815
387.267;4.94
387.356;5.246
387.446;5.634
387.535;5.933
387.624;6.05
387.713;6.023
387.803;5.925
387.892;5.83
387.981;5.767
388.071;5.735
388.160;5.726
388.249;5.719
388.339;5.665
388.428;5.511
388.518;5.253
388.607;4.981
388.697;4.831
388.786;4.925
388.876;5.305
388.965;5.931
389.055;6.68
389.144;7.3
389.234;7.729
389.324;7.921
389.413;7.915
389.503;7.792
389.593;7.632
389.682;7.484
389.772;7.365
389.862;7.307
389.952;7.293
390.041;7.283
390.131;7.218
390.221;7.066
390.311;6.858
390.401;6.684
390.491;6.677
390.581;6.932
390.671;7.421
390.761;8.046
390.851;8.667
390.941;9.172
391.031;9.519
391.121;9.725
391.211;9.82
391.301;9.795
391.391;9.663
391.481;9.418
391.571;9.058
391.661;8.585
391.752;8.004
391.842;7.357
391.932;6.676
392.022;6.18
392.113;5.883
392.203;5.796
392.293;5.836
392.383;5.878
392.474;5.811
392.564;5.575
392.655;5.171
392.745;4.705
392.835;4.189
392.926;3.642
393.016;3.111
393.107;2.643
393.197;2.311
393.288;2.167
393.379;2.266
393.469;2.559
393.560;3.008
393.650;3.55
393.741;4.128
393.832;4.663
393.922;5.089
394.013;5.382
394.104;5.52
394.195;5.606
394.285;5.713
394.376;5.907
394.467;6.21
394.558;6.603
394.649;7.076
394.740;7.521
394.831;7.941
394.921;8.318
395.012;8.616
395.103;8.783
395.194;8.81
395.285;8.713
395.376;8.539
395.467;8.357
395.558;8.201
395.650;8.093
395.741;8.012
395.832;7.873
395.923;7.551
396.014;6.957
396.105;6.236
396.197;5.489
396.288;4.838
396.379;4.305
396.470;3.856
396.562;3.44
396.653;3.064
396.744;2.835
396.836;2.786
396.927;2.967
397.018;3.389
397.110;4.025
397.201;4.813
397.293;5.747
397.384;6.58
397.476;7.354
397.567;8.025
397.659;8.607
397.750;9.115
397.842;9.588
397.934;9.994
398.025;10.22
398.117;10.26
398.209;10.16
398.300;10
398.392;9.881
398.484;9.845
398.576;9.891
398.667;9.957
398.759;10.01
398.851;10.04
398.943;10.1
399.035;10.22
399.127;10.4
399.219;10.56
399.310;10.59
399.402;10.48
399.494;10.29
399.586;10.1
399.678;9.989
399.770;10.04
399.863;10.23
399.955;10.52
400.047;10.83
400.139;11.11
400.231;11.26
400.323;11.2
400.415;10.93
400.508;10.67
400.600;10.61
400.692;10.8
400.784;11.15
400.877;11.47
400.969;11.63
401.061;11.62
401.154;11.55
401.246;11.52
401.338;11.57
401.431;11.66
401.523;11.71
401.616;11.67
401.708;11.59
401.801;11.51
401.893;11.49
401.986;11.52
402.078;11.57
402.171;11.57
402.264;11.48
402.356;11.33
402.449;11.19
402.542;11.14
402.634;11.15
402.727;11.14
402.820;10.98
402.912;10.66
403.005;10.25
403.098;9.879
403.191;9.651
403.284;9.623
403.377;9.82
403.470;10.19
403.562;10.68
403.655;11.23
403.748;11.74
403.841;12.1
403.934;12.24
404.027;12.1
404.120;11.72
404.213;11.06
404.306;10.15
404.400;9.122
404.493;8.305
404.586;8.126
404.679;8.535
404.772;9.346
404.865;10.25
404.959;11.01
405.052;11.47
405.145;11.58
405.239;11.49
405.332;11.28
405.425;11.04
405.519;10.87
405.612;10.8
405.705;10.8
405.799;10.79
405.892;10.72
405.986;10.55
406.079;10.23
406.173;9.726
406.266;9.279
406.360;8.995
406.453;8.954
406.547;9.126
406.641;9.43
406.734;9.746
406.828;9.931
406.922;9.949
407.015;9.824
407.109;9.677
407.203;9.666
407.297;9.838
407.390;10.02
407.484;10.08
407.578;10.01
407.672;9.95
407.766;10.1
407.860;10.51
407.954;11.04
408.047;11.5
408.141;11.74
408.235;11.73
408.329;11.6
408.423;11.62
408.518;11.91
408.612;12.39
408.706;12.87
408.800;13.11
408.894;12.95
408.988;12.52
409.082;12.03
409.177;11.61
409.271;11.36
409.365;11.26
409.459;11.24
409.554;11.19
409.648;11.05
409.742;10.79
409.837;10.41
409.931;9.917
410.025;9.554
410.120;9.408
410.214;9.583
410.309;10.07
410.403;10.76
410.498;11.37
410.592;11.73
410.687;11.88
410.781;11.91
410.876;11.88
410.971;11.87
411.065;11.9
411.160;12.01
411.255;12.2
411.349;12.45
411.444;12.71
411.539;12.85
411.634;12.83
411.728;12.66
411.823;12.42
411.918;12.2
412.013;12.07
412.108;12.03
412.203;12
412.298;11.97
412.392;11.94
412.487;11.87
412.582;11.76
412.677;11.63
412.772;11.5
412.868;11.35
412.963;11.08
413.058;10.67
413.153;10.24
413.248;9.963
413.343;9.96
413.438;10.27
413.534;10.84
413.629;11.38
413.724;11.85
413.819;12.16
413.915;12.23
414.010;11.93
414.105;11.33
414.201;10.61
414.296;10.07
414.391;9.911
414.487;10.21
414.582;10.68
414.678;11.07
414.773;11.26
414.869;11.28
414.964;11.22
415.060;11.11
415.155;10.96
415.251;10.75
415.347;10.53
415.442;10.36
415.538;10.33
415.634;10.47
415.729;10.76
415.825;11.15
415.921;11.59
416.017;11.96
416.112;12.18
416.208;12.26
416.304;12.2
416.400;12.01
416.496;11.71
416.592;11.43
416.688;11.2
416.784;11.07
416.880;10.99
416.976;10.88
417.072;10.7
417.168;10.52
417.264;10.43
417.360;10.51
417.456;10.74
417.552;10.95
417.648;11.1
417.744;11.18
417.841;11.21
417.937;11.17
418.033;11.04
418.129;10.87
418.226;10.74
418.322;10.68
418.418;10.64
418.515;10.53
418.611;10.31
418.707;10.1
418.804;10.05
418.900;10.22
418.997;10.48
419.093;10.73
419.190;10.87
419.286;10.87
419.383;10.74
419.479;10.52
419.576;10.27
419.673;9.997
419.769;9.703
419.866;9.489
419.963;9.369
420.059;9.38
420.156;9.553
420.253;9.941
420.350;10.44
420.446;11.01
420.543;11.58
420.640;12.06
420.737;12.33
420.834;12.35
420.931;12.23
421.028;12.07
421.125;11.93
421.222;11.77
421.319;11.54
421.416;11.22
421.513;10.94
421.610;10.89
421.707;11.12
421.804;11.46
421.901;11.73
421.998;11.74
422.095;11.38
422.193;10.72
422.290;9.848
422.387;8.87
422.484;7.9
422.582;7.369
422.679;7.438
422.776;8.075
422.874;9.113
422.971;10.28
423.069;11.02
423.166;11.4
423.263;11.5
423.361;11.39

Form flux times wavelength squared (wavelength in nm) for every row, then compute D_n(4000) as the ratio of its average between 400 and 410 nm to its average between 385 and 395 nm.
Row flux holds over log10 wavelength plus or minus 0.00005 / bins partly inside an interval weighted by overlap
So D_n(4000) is 1.91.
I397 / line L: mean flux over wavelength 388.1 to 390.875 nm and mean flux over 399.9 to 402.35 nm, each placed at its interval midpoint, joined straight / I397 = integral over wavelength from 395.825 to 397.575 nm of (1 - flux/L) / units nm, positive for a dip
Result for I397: 0.84 nm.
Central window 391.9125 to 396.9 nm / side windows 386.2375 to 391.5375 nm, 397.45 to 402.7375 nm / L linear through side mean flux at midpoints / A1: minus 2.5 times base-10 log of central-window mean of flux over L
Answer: 0.48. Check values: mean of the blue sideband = 6.73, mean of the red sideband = 10.6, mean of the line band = 5.59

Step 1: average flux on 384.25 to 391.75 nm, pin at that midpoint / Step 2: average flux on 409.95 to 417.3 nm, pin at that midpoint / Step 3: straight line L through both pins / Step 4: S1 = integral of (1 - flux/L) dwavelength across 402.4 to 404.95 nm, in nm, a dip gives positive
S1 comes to -0.27 nm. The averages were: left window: 6.55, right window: 11.3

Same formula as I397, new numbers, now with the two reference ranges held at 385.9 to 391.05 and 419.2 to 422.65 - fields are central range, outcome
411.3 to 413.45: -0.489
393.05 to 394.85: 0.597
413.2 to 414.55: -0.162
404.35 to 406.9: -0.421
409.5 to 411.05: -0.269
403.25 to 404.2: -0.316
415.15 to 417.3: -0.237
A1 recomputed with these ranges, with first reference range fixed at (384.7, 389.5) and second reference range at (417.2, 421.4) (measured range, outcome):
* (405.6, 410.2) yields -0.18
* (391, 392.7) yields -0.16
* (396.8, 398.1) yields 0.10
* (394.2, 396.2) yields -0.07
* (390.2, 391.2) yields -0.24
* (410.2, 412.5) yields -0.24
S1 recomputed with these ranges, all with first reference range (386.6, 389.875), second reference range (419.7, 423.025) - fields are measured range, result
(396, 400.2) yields -0.36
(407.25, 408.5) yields -0.30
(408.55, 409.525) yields -0.36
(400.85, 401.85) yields -0.48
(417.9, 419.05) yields -0.05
